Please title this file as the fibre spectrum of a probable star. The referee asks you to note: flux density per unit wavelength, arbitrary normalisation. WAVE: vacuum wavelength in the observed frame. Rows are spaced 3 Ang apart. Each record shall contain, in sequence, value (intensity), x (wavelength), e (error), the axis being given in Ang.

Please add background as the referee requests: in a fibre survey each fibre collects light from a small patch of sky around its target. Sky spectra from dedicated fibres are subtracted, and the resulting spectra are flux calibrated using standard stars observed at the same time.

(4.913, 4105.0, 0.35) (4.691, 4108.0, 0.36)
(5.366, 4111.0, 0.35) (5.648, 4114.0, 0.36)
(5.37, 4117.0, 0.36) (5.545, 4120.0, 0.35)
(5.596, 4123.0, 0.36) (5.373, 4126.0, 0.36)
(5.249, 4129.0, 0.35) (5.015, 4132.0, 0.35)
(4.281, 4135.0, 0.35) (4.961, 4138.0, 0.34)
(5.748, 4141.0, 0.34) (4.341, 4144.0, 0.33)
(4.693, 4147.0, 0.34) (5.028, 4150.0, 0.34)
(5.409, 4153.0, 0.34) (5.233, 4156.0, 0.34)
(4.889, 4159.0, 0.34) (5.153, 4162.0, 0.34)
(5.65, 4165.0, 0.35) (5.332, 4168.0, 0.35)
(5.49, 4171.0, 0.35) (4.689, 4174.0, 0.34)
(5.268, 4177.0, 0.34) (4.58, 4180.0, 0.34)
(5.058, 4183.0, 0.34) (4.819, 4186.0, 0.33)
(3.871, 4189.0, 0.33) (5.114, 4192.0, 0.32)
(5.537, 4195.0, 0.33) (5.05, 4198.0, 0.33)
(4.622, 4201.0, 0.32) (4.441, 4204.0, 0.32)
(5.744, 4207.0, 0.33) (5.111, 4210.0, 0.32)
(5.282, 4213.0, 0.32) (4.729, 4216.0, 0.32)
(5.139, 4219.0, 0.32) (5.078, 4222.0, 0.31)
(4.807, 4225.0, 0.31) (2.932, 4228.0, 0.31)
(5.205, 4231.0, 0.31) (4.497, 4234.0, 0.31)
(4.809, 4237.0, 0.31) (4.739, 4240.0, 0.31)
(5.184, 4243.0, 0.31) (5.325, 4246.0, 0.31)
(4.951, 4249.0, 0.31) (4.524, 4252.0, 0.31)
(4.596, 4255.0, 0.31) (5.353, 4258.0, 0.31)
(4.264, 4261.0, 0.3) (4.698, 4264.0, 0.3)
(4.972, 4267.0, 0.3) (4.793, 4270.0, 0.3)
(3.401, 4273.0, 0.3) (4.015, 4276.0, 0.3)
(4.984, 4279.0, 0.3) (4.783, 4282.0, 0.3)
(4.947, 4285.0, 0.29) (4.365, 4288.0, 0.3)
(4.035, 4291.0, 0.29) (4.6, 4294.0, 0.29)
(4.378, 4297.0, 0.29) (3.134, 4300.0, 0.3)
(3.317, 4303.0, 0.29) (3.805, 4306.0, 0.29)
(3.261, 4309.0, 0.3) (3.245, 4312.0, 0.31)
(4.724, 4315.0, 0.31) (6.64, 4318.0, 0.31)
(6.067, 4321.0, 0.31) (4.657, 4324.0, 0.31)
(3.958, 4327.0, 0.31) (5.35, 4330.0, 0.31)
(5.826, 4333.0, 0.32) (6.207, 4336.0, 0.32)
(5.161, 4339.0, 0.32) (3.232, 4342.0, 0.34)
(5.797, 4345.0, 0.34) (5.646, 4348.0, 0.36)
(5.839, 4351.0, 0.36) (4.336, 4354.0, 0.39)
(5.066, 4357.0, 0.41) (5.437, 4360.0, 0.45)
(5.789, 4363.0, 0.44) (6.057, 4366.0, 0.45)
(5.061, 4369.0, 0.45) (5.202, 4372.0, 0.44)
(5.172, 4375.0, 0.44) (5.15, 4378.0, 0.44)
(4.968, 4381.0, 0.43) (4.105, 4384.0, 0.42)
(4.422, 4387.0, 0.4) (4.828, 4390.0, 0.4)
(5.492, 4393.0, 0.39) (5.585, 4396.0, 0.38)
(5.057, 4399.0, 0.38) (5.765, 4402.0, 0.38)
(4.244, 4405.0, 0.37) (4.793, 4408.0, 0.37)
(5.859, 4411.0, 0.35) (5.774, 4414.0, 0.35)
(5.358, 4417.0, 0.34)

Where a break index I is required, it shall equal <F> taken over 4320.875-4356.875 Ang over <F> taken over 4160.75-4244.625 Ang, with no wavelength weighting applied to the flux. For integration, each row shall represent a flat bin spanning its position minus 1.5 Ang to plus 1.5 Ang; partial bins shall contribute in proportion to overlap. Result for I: 1.04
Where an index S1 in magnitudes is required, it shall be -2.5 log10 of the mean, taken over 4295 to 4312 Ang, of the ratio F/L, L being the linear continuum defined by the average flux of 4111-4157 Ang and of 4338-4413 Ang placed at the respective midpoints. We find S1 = 0.39 mag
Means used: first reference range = 5.17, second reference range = 5.13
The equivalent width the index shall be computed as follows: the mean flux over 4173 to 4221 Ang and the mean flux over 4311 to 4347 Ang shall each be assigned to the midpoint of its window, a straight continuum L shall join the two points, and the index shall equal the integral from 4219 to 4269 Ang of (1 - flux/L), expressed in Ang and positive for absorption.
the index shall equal 2.44 Ang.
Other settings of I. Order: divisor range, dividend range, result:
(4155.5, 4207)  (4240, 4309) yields 0.89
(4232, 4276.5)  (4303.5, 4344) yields 1.01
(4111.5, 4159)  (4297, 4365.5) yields 0.94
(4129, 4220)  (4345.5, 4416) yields 1.04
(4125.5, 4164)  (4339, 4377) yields 1.04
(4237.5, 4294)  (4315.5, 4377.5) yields 1.14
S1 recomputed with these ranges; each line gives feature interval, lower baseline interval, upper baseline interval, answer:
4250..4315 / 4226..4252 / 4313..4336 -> 0.17 mag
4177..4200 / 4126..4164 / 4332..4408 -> 0.04 mag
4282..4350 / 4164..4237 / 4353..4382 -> 0.11 mag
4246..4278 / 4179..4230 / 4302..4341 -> 0.05 mag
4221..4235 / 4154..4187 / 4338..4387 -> 0.14 mag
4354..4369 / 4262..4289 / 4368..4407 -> -0.11 mag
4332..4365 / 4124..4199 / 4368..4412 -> -0.06 mag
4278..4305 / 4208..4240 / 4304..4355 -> 0.14 mag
